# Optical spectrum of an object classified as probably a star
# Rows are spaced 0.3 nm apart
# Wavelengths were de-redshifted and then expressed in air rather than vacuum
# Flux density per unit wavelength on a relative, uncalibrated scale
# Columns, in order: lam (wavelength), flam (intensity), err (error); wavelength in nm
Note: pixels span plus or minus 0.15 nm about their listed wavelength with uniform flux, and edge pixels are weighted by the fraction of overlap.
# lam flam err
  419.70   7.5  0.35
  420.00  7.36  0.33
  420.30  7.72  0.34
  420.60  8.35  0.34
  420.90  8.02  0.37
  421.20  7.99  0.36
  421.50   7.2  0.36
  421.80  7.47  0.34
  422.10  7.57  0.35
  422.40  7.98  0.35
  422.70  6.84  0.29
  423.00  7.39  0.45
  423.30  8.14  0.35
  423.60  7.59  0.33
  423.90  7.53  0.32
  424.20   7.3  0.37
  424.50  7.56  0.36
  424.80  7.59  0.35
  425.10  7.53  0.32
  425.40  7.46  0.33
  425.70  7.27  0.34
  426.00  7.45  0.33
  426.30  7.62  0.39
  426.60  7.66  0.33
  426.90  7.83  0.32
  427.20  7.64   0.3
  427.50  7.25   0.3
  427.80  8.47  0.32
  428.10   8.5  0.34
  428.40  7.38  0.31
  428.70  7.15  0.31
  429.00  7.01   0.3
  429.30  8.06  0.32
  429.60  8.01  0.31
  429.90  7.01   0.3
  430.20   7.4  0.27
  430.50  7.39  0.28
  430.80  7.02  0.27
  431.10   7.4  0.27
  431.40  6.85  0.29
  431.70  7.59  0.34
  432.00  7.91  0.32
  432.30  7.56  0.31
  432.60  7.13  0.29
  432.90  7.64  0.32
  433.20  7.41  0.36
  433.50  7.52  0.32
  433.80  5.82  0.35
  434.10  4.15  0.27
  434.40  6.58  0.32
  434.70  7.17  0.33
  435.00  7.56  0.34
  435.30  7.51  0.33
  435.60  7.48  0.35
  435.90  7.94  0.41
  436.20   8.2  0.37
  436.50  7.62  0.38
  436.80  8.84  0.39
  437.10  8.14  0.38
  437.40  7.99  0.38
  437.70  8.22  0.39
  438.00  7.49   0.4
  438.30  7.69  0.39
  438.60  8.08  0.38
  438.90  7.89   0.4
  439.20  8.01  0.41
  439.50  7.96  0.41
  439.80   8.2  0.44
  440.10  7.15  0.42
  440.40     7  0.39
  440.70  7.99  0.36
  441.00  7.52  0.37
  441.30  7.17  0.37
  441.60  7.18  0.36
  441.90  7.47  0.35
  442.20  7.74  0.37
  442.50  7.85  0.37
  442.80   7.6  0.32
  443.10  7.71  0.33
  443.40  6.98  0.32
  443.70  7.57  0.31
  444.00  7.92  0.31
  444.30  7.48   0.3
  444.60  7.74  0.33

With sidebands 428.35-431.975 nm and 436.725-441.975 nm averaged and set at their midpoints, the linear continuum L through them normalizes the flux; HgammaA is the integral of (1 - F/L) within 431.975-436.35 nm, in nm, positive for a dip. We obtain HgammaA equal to 0.23 nm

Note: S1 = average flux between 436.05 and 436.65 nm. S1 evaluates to 7.91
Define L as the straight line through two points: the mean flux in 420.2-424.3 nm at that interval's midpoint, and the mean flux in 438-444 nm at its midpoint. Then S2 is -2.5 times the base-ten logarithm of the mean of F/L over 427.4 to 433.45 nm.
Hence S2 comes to 0.02 mag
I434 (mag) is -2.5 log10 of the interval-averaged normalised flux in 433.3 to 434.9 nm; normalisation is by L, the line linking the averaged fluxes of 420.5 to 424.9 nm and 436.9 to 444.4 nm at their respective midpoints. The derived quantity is 0.21 mag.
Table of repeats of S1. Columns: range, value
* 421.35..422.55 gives 7.56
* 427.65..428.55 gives 8.12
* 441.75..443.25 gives 7.67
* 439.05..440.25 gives 7.83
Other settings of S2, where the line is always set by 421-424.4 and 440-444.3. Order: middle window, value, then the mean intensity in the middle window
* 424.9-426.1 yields 0.02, 7.43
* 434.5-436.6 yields -0.01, 7.62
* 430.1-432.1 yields 0.03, 7.35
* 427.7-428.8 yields -0.05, 7.88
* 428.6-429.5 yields 0.01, 7.45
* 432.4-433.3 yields 0.02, 7.4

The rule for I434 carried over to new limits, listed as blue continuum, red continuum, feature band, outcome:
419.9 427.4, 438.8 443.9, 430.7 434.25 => 0.089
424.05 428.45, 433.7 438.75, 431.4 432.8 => 0.008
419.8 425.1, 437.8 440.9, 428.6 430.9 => 0.041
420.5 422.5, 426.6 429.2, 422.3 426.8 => 0.028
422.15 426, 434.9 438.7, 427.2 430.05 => 0.001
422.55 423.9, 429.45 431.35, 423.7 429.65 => -0.027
